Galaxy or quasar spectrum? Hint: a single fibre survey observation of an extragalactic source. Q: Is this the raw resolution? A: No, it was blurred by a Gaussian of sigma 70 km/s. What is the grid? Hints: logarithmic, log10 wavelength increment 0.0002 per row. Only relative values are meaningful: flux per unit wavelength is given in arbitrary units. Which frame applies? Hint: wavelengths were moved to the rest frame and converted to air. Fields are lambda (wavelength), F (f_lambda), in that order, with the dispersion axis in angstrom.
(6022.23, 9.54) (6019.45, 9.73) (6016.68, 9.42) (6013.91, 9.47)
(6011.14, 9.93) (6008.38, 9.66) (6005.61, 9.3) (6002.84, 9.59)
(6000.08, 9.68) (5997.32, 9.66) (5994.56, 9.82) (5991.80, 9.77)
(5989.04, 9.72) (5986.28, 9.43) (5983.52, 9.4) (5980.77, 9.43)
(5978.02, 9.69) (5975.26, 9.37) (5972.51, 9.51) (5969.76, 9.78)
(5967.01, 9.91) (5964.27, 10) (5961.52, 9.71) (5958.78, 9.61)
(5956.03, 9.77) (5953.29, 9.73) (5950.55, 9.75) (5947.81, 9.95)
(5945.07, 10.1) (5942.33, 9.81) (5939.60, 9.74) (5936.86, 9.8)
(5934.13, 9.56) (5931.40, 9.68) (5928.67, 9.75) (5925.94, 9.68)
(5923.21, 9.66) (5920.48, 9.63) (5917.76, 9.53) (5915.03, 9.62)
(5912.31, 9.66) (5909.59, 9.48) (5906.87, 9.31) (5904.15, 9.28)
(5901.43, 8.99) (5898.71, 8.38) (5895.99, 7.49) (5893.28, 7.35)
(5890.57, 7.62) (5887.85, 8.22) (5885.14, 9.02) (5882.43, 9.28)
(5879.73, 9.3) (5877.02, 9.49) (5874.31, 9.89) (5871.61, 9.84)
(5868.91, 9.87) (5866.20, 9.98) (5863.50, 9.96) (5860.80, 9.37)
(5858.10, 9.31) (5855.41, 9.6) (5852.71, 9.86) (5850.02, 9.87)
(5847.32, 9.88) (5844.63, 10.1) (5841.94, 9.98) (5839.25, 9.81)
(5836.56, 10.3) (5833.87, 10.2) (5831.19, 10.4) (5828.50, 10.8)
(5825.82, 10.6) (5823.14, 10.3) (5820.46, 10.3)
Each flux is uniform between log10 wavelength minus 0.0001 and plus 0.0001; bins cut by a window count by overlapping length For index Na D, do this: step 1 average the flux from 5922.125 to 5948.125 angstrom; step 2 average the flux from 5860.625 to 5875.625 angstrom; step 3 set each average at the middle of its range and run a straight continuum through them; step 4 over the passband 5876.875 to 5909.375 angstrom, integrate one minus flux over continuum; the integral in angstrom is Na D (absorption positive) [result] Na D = 3.90 angstrom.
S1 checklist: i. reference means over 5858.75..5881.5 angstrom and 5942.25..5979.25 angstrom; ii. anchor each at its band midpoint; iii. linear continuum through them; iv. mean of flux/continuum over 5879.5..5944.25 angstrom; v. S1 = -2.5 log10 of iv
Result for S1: 0.06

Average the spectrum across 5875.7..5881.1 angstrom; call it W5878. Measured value 9.4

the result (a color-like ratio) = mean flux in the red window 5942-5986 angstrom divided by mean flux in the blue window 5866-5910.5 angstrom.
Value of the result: 1.08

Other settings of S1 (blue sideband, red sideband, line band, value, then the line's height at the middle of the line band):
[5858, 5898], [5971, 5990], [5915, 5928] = -0.04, 9.24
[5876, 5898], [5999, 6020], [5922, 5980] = -0.08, 9.05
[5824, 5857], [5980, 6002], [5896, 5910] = 0.12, 9.91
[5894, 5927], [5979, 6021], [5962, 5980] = -0.03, 9.47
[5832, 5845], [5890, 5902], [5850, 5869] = -0.05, 9.3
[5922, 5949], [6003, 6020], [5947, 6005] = 0.00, 9.67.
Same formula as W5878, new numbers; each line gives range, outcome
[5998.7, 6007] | 9.52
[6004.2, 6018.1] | 9.56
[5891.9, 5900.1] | 7.74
